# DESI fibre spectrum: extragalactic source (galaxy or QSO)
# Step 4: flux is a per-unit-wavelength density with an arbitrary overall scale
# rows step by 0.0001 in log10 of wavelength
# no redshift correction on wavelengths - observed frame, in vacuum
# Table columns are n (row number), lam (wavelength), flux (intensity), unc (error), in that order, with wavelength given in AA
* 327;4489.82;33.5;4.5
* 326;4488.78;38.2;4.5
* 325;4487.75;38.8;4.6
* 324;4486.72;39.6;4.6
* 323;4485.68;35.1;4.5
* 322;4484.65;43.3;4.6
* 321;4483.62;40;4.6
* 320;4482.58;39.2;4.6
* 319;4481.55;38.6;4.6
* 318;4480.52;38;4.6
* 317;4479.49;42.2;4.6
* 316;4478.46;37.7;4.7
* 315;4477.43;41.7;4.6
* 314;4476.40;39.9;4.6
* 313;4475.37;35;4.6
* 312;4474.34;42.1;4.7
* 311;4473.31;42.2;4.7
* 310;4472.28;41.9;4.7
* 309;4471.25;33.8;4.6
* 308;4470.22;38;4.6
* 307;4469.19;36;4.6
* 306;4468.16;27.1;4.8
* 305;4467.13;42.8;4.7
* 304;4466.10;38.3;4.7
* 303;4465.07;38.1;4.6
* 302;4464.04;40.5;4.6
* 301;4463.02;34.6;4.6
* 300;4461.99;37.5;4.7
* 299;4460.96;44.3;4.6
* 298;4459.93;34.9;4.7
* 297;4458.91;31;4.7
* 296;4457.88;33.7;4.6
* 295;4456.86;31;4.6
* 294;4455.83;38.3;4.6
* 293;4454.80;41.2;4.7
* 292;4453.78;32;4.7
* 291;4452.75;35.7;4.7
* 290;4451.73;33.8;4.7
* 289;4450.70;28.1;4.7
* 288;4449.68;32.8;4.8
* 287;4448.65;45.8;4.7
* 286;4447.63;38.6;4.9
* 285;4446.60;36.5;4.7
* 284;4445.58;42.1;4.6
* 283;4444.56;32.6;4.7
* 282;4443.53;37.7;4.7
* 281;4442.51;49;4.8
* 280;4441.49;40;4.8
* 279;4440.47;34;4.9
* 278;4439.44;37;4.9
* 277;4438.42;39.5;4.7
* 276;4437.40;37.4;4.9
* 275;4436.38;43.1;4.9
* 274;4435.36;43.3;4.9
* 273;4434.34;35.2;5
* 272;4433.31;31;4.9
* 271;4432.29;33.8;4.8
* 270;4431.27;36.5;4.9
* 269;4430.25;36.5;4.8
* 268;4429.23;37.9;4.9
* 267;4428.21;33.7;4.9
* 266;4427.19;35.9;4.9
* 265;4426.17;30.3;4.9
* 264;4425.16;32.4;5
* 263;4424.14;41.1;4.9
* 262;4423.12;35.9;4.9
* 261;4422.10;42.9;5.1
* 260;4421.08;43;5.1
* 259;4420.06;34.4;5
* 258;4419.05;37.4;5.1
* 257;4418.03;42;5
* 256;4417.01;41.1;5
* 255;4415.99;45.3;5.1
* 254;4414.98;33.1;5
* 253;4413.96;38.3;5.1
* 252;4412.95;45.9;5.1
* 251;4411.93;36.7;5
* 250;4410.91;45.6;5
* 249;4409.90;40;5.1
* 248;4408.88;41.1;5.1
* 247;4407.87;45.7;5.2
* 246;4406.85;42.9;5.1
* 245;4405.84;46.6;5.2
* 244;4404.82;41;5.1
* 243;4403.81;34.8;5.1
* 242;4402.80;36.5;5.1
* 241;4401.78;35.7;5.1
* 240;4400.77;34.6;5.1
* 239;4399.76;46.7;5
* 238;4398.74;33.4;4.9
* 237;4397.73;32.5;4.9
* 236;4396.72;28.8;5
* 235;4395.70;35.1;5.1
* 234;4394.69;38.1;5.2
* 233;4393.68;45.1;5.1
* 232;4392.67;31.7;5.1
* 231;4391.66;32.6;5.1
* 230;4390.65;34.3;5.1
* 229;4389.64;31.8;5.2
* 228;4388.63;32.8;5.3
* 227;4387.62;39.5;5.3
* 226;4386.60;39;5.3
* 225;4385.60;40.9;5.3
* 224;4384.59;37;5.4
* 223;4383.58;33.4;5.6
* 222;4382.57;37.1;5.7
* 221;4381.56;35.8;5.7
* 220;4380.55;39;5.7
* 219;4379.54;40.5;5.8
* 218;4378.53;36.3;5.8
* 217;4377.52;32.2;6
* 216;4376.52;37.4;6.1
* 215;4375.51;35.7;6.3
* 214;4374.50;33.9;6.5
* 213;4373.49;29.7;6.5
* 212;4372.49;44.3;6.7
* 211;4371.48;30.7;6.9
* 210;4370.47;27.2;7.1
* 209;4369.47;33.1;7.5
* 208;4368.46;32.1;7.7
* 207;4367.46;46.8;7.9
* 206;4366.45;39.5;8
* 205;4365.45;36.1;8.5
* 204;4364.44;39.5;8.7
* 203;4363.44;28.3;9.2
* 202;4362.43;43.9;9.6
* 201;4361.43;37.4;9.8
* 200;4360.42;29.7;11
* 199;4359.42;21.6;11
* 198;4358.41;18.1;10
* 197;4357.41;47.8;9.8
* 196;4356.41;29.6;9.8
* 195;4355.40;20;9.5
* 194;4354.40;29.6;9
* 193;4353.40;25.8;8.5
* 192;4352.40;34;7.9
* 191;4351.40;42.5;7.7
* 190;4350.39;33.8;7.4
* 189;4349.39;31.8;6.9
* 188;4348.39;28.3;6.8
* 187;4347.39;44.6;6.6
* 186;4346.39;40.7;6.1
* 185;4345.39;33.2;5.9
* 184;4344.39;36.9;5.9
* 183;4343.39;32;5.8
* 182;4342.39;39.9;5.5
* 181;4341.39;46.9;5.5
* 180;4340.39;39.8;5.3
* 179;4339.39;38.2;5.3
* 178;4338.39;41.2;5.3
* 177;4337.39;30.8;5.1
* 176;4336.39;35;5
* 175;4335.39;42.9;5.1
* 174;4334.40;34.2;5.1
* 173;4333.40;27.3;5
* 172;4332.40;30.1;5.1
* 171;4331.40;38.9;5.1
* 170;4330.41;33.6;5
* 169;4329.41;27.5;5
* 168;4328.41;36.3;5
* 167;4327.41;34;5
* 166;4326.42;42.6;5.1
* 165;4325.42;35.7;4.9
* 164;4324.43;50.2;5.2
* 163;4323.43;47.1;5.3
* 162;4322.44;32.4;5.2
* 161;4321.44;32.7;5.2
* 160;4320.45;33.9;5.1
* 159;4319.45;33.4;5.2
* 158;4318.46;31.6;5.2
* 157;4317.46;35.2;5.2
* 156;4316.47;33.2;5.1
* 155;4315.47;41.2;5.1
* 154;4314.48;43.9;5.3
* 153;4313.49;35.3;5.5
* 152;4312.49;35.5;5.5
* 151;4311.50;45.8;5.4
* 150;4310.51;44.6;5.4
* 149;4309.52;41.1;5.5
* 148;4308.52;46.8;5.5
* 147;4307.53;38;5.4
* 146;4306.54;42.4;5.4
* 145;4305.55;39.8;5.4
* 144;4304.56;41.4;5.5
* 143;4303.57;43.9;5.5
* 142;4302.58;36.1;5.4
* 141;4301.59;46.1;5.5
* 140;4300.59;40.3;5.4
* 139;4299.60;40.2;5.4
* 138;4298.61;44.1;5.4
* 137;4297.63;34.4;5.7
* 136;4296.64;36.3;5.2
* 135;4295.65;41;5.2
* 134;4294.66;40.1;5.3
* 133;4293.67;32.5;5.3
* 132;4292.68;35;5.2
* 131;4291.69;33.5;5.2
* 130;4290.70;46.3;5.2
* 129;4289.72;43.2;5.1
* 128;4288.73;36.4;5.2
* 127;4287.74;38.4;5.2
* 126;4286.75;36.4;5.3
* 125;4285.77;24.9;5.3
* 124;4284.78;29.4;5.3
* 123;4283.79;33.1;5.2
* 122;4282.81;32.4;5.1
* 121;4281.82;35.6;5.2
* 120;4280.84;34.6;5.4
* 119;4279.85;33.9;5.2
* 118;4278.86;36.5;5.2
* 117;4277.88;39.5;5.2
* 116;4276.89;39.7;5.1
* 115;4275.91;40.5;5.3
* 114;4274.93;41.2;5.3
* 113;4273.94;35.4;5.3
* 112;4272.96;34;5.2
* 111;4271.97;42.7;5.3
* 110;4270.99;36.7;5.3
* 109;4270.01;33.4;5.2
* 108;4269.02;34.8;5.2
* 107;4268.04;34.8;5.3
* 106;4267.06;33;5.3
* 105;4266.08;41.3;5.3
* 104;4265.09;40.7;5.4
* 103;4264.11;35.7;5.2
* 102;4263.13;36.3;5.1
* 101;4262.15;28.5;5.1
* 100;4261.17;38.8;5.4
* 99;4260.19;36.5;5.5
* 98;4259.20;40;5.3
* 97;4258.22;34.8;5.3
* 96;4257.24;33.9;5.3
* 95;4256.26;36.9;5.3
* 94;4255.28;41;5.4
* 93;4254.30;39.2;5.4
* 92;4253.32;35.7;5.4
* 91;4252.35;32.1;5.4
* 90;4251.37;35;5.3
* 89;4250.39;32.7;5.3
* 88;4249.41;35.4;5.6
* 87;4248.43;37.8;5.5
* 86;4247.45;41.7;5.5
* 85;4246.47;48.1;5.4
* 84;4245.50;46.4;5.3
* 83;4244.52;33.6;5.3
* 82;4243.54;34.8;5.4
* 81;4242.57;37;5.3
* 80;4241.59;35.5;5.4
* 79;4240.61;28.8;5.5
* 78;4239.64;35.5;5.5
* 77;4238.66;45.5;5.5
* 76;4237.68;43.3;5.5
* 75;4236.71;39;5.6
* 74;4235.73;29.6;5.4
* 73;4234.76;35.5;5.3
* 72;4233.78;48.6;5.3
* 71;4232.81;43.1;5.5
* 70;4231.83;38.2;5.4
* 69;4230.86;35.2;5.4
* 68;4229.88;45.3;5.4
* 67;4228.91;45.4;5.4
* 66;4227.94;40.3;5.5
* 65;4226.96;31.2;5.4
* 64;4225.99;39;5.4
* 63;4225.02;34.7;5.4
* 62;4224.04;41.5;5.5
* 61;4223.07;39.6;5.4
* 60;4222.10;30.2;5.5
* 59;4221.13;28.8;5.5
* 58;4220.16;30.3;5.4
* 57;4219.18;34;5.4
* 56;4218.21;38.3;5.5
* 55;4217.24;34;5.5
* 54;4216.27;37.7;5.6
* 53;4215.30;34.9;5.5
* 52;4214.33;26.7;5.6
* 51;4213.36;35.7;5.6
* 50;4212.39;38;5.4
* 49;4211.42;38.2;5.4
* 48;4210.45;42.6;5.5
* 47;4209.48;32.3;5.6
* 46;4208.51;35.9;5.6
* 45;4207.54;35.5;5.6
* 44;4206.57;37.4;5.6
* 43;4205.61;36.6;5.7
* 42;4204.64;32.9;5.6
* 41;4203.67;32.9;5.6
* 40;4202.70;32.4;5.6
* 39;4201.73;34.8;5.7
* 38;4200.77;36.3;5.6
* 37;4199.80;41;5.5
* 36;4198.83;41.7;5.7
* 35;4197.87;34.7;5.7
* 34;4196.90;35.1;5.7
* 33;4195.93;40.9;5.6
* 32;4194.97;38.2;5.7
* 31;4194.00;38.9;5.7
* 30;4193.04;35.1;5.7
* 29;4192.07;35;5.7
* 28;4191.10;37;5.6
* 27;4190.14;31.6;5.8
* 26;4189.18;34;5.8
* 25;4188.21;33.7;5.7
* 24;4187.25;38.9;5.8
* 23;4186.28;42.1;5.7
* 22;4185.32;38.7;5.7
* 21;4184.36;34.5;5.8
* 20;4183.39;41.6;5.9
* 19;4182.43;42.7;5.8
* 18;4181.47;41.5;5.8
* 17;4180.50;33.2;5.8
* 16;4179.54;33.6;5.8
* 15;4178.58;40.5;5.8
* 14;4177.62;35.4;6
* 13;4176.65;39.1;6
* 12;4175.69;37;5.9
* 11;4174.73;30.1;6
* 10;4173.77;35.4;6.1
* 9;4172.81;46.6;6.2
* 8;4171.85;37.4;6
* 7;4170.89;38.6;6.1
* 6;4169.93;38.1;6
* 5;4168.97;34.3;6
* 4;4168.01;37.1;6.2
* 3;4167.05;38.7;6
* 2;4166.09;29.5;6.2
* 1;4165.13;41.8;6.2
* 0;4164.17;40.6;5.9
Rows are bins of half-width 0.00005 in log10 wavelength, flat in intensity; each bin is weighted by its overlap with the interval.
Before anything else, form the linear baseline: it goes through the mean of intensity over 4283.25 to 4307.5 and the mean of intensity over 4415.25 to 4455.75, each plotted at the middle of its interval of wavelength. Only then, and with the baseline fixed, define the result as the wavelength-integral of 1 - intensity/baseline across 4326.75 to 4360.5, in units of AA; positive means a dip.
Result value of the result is 3.4 AA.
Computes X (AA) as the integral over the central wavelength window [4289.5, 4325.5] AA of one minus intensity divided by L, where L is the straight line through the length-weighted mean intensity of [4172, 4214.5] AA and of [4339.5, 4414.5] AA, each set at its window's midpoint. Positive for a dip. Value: -2.82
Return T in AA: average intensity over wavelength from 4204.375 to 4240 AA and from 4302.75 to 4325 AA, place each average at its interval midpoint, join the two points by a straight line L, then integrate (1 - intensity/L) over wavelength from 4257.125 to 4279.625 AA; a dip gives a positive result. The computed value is 0.8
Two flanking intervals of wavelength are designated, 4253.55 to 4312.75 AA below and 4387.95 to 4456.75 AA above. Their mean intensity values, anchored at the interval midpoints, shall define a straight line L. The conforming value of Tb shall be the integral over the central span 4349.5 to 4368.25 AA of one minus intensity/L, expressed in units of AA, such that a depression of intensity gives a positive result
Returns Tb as 2.1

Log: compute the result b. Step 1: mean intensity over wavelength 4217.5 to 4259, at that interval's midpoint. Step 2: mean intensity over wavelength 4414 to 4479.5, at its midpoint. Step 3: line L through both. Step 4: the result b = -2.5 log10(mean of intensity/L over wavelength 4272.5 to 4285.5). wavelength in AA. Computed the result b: 0.05 mag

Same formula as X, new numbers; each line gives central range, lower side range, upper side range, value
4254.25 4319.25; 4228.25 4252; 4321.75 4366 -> -1.0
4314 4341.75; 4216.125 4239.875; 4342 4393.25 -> -0.9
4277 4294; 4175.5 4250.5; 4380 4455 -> 0.8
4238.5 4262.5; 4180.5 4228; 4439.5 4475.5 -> -0.3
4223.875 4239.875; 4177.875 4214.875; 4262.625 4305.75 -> -1.1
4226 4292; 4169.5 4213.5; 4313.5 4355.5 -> -1.3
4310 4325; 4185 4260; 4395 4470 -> -0.5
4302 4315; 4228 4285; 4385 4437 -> -1.3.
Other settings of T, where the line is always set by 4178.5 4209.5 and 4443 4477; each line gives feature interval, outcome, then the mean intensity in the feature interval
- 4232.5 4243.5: -0.4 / 38.1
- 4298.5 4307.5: -1.1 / 41.3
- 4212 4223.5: 0.9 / 34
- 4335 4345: -0.4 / 38.2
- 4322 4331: -0.2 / 37.8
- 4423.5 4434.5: 0.6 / 34.9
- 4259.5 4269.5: 0.2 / 36.1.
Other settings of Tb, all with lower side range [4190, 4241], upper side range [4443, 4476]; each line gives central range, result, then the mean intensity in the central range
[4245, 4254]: -0.4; 38.4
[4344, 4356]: 1.1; 33.4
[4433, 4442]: -0.3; 38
